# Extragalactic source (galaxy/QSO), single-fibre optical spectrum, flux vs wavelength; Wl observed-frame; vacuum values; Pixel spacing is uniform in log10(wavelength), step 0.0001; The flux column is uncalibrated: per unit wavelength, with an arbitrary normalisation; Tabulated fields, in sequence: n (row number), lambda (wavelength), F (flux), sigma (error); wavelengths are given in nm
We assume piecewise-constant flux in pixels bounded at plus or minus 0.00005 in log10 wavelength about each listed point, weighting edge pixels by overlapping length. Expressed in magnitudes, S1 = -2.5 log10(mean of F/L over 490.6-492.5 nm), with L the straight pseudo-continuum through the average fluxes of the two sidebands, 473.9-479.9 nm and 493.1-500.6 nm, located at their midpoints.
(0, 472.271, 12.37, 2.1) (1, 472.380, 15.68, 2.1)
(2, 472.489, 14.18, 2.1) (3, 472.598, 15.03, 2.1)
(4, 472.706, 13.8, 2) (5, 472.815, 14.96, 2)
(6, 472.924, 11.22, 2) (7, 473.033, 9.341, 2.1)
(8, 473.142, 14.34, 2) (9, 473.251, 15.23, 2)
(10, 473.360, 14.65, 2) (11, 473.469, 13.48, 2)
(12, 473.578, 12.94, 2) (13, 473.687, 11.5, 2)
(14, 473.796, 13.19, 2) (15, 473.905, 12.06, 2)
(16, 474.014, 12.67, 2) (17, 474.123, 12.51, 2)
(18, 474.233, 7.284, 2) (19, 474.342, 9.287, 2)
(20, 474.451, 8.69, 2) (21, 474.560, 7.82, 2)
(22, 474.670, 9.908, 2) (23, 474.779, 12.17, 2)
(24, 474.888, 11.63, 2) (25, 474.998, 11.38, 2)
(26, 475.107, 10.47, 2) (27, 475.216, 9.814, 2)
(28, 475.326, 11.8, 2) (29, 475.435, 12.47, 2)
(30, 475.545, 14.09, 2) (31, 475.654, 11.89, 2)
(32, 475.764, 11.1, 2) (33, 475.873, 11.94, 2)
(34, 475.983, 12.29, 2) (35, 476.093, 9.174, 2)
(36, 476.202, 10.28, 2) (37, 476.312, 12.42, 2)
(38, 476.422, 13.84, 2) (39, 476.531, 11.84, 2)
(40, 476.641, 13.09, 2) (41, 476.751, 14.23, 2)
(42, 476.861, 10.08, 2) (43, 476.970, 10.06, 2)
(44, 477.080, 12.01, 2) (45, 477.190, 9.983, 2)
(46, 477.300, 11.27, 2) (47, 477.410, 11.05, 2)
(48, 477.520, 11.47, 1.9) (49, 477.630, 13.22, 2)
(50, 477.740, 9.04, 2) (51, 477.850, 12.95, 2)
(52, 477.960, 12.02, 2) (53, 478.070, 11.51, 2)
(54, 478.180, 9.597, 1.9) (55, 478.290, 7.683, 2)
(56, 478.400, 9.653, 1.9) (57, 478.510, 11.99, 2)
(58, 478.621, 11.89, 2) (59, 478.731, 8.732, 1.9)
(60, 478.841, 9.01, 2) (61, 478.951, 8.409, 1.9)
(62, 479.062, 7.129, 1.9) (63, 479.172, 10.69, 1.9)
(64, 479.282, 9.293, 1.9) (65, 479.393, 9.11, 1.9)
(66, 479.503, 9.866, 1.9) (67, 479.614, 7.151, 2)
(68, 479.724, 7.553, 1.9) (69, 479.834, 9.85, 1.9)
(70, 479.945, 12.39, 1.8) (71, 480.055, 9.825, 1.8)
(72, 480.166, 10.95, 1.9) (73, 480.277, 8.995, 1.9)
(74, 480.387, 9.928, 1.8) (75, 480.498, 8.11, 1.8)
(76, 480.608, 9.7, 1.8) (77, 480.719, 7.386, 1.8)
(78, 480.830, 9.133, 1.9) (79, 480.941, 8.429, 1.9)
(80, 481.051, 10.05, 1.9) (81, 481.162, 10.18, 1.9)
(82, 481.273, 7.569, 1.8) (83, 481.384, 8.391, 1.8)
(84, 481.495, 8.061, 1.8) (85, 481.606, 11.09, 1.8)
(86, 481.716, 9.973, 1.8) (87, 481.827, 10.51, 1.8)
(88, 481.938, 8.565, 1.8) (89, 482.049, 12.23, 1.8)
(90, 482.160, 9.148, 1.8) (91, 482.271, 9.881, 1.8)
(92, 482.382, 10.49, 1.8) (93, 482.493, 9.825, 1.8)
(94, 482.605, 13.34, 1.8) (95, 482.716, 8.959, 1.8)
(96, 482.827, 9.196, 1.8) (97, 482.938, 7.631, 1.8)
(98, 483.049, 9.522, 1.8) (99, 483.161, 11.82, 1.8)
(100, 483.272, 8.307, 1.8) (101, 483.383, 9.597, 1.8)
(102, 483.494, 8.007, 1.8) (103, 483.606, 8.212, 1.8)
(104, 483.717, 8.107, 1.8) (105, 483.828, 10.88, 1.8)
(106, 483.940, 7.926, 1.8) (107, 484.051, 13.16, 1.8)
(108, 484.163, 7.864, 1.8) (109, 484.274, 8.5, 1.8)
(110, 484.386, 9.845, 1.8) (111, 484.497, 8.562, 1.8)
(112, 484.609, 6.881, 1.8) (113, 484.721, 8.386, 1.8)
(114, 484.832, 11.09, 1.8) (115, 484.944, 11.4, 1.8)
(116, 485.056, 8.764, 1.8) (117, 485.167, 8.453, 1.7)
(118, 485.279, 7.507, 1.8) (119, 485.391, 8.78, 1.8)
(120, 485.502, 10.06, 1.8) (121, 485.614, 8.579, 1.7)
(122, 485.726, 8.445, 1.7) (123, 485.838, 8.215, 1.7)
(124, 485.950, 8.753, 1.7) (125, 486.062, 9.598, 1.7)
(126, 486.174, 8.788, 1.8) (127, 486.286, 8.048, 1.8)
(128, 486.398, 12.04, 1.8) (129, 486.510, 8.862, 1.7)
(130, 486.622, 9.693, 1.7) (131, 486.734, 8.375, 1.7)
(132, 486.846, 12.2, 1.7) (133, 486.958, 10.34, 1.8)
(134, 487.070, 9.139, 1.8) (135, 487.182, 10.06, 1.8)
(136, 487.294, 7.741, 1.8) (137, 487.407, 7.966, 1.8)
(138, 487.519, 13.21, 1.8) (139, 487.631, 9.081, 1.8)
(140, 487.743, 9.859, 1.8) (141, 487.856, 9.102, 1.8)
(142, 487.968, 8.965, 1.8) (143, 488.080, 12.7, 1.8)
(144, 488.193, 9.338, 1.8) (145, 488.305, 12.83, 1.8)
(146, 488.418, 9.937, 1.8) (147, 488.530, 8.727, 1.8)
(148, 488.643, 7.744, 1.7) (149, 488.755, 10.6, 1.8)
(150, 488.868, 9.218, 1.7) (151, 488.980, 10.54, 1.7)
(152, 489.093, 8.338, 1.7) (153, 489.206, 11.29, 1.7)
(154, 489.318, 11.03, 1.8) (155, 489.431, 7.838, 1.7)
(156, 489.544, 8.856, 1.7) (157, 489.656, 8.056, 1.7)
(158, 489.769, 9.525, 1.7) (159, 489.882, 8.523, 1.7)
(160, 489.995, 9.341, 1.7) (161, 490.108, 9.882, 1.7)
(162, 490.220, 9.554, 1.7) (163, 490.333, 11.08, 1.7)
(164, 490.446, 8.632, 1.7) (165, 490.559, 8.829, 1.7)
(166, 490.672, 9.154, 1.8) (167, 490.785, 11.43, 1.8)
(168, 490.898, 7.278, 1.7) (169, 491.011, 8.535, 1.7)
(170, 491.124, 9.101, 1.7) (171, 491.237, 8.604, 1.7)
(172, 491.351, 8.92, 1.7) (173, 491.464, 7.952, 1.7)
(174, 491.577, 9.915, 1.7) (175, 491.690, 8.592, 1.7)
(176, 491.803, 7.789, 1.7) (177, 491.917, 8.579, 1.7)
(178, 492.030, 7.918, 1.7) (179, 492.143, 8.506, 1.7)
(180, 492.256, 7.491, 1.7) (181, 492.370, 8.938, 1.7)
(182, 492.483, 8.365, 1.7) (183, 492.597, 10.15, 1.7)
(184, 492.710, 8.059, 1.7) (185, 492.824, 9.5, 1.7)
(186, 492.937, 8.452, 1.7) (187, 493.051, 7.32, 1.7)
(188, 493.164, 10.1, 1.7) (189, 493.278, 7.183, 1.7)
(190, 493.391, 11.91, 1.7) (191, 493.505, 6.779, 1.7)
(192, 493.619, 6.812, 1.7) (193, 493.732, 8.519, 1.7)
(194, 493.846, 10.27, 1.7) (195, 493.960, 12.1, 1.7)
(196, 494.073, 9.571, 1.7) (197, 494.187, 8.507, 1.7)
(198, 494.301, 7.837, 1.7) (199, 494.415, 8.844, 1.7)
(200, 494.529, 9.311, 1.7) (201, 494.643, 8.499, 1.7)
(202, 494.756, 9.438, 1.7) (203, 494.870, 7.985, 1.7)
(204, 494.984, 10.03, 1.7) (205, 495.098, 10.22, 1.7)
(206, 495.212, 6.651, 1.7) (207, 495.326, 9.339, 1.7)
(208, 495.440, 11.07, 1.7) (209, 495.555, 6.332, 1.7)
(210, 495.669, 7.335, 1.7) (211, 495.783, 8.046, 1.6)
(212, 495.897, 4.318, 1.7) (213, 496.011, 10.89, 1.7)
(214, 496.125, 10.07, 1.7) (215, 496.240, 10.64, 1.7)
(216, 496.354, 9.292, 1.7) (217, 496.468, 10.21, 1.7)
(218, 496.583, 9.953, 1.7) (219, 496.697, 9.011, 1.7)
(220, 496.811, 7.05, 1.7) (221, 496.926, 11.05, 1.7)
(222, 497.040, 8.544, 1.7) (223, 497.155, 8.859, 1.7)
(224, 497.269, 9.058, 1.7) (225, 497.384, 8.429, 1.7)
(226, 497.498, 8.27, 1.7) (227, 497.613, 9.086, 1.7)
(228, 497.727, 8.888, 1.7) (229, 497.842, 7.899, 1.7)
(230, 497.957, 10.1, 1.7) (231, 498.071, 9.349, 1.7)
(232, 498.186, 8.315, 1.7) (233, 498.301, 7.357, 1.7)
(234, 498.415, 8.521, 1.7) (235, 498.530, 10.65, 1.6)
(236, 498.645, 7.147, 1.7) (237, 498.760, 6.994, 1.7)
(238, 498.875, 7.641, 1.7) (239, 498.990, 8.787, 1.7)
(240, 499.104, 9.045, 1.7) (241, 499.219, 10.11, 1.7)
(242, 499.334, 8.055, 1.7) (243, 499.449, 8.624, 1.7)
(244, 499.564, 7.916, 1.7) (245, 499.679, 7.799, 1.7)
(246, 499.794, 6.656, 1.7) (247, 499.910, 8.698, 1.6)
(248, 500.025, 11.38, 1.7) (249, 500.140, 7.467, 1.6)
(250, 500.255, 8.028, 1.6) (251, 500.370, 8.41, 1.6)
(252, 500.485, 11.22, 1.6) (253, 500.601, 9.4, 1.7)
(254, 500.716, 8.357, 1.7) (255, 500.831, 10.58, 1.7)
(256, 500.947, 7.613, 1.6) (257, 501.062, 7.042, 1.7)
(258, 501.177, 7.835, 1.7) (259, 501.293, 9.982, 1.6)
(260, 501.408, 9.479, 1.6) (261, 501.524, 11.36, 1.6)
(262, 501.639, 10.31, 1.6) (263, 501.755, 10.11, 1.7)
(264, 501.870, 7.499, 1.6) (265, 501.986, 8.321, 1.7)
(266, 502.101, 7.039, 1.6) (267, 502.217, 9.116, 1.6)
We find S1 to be 0.079 mag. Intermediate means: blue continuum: 10.7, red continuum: 8.81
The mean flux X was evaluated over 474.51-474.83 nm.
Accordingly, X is 9.96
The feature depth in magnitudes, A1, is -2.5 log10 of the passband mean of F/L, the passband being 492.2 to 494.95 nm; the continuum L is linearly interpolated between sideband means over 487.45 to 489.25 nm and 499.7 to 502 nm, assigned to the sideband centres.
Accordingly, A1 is 0.091 mag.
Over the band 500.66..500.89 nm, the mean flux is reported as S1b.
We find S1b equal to 9.46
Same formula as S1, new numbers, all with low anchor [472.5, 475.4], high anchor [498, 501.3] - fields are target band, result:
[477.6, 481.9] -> 0.15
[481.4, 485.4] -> 0.13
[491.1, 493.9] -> 0.10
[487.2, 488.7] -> 0.03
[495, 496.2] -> 0.07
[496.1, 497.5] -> -0.04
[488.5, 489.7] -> 0.07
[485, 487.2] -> 0.12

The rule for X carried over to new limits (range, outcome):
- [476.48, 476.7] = 12.5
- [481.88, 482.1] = 10.4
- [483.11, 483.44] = 9.9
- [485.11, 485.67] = 8.69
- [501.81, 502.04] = 7.93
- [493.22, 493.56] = 8.63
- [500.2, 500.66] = 9.27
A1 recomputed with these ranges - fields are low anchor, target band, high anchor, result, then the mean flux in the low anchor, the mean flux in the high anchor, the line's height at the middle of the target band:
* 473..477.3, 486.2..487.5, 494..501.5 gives 0.06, 11.6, 8.77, 10.1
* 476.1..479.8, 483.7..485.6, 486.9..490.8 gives 0.09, 10.5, 9.65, 9.99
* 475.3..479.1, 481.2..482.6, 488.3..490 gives 0.07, 11.1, 9.43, 10.5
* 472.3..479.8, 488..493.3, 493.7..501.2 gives 0.05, 11.3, 8.8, 9.59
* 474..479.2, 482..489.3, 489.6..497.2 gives 0.03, 10.9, 8.9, 9.82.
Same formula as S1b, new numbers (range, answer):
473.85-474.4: 10.8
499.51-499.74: 7.84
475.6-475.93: 11.6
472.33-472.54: 14.9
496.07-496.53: 10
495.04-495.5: 9.29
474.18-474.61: 8.29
